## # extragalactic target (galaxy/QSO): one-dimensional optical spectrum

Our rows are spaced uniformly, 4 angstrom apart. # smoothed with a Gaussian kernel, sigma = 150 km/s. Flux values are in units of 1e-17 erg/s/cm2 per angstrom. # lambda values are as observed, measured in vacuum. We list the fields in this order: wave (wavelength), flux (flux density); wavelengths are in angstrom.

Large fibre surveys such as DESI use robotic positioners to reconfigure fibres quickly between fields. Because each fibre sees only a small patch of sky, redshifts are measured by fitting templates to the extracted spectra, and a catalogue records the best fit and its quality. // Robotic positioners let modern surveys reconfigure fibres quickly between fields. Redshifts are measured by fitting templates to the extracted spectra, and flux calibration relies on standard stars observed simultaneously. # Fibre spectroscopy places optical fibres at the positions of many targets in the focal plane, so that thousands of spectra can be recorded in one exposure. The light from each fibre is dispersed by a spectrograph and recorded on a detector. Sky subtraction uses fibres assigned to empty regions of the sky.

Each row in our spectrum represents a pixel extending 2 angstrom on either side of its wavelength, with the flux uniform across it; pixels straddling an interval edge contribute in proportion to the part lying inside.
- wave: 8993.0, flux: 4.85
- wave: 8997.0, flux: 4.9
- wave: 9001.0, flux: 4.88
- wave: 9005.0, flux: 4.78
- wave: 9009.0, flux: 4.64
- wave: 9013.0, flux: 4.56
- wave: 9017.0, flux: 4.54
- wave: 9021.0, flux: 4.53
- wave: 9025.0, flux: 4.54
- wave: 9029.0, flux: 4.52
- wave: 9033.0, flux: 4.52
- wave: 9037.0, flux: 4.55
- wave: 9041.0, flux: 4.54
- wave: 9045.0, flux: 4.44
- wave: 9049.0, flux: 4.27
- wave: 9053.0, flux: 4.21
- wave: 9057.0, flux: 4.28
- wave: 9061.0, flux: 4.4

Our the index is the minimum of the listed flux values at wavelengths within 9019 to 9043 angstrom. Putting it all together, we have 4.52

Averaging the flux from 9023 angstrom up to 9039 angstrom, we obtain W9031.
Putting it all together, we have 4.53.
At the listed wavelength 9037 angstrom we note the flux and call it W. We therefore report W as 4.55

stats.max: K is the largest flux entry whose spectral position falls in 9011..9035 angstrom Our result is 4.56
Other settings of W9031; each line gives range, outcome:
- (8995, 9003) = 4.89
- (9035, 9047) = 4.51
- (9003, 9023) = 4.61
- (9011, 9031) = 4.54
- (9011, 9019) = 4.55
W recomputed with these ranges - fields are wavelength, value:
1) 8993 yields 4.85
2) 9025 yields 4.54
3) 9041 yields 4.54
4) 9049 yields 4.27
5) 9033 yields 4.52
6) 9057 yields 4.28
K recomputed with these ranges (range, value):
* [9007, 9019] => 4.64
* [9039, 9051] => 4.54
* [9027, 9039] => 4.55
